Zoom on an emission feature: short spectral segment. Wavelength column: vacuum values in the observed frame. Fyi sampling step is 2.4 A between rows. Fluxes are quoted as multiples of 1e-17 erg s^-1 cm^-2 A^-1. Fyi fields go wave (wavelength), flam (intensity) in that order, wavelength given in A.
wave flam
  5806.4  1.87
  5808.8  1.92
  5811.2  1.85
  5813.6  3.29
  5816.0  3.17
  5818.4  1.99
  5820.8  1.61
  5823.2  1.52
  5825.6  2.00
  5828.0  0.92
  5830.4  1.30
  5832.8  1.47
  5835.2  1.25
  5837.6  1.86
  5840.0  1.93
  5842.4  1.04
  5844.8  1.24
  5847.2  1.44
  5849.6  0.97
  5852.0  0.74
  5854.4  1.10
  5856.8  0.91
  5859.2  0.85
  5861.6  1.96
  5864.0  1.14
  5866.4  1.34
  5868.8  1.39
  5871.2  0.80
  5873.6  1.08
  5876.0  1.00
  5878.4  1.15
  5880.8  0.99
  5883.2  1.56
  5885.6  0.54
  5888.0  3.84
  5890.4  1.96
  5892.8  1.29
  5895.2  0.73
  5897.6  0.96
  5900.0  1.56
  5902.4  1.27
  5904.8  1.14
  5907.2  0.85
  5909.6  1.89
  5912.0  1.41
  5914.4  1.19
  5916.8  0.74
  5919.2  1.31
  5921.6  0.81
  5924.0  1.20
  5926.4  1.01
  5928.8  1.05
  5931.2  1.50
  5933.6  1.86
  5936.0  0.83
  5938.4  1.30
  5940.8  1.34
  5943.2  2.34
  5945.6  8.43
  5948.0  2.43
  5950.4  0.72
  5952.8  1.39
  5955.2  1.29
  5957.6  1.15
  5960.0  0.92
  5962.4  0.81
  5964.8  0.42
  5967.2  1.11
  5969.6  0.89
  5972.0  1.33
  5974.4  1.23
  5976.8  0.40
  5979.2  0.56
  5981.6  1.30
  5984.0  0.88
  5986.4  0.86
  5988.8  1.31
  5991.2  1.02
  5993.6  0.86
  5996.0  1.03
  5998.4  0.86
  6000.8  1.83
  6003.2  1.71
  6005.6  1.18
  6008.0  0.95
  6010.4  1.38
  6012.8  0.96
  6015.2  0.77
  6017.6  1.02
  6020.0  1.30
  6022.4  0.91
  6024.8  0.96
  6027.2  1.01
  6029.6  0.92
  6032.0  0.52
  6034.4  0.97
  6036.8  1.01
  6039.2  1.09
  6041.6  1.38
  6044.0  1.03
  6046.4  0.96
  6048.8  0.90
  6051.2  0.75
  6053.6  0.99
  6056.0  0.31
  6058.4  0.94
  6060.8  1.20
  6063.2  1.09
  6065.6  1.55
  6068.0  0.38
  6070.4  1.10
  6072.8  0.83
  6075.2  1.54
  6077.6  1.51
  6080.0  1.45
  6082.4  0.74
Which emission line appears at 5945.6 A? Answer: [O III]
